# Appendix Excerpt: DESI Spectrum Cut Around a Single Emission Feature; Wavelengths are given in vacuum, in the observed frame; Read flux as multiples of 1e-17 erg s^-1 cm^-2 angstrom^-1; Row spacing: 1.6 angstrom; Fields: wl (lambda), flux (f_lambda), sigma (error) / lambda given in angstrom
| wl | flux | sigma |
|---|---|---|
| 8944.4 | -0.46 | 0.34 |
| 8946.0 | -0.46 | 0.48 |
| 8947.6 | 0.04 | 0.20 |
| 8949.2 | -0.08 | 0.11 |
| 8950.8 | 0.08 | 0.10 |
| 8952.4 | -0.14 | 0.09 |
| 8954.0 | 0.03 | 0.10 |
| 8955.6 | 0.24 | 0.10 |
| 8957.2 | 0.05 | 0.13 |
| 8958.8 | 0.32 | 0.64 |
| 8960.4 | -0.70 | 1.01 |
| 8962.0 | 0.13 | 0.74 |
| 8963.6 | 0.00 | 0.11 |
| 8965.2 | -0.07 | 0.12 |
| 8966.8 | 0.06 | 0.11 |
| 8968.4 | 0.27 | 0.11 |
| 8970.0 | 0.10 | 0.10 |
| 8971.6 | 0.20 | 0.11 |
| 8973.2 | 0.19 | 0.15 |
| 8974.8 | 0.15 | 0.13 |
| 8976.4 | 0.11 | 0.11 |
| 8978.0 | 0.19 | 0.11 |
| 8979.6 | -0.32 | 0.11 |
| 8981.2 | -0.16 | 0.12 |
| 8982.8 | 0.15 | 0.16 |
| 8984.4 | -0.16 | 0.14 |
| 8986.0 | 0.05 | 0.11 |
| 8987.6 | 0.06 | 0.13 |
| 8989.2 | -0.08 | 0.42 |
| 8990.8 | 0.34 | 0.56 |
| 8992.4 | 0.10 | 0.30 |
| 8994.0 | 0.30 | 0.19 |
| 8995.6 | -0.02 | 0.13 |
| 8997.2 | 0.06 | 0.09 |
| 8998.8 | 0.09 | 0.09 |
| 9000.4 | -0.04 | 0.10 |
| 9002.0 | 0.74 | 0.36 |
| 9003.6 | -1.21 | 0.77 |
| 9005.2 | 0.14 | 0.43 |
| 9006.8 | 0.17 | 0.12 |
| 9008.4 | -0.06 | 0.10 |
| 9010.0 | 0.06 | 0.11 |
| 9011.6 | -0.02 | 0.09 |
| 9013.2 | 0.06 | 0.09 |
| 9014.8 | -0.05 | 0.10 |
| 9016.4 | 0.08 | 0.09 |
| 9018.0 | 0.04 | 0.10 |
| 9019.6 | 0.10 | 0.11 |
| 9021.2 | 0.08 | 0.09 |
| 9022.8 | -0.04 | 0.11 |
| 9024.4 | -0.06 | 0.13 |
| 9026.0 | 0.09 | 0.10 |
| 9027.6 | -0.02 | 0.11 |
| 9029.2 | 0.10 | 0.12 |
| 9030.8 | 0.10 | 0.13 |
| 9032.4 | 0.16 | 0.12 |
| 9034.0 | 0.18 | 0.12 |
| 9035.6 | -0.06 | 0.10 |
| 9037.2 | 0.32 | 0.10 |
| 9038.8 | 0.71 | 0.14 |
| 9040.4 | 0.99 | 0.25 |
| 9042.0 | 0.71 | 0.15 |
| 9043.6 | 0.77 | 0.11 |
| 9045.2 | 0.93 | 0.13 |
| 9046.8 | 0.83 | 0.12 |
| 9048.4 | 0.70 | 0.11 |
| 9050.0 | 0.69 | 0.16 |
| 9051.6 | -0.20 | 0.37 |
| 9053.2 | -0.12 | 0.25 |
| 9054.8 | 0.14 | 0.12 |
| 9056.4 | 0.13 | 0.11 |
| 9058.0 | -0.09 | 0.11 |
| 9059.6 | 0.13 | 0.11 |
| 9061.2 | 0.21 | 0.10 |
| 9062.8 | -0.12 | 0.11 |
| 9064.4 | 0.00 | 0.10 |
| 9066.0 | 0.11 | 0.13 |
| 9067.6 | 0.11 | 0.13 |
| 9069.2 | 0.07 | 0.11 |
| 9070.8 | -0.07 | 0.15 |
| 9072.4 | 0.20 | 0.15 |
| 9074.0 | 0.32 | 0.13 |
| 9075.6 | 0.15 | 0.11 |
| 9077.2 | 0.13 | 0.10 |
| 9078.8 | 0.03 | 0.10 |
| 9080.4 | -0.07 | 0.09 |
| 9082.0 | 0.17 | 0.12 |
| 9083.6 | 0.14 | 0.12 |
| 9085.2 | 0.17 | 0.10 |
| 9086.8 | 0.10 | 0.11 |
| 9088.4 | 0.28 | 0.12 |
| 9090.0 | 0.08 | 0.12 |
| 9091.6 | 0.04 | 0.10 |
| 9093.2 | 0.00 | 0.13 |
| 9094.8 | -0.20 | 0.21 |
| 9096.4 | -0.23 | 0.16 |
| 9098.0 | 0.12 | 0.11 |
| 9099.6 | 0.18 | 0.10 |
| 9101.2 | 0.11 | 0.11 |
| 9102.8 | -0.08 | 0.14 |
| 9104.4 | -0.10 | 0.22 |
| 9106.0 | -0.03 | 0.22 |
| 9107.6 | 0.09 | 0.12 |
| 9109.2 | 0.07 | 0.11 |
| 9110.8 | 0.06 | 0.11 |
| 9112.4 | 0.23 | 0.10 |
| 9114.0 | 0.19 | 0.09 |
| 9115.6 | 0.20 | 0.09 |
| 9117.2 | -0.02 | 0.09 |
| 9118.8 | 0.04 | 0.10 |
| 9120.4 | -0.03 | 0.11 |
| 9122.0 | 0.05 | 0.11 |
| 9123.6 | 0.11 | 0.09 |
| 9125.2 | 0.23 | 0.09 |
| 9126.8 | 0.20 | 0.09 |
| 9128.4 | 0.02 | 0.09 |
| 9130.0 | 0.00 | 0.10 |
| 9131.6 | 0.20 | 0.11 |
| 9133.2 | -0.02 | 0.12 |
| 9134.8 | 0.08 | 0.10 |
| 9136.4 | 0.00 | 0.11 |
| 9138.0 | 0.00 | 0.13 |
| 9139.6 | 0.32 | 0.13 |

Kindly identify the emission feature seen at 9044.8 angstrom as [O II] 3727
